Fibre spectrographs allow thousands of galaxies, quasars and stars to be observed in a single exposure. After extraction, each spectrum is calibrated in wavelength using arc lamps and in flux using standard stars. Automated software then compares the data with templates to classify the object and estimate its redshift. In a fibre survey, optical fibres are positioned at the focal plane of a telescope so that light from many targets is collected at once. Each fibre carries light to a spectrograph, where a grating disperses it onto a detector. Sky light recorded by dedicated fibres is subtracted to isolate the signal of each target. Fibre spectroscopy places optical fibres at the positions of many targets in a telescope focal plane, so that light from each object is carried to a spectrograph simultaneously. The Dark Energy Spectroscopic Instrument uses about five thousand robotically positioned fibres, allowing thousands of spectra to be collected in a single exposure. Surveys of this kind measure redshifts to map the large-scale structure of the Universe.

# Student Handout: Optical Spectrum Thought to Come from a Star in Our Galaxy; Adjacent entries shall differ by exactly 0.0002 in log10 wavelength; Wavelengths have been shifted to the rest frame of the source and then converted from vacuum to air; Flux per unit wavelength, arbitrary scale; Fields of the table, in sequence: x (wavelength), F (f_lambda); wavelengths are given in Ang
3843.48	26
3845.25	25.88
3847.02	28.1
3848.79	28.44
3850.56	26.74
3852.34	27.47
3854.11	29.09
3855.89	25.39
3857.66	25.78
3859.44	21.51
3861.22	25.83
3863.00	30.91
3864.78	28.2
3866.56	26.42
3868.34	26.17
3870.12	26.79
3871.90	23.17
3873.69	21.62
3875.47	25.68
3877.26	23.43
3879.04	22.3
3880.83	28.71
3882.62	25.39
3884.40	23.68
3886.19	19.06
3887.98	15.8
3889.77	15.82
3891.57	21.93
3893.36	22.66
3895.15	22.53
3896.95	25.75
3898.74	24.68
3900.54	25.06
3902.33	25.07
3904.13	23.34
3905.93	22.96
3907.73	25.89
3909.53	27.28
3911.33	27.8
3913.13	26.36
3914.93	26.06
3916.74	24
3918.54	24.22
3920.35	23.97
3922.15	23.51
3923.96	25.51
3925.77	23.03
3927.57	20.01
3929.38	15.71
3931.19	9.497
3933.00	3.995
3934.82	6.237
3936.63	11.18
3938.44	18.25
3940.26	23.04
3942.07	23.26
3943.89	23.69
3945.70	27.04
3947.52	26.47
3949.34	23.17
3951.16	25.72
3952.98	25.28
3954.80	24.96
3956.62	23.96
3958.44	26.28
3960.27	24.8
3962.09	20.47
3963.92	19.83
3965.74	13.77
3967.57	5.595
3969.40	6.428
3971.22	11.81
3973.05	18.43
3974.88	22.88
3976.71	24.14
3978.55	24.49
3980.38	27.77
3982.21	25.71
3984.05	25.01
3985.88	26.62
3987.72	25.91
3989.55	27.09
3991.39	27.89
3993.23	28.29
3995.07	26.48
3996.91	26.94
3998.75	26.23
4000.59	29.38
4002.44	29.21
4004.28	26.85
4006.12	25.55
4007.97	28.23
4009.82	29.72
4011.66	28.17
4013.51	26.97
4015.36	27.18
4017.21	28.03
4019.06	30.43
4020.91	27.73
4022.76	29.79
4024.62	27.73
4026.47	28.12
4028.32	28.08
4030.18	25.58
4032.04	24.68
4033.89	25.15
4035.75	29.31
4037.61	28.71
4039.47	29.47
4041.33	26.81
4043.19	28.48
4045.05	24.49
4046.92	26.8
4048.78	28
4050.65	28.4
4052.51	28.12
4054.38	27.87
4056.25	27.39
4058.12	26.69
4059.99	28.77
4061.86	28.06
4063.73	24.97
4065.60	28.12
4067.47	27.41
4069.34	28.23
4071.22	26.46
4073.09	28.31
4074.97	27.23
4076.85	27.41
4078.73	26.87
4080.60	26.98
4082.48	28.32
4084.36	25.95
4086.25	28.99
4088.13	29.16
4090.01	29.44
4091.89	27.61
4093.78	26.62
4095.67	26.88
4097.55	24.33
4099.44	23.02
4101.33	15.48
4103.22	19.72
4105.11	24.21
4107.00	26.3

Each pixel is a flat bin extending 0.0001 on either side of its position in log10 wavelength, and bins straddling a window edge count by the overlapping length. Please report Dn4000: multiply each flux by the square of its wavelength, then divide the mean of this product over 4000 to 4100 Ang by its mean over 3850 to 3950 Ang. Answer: 1.3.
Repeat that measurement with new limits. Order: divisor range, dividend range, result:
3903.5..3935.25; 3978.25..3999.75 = 1.30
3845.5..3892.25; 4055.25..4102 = 1.20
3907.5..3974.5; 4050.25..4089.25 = 1.44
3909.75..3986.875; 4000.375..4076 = 1.38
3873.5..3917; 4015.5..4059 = 1.25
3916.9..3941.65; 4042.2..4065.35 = 1.63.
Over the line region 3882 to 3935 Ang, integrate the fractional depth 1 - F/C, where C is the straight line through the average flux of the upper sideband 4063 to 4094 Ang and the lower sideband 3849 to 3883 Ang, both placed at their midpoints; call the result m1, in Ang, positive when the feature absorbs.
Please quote 9.0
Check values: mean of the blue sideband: 25.9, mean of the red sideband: 27.6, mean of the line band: 21.7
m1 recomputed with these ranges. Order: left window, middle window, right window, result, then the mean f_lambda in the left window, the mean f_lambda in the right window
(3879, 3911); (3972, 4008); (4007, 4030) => 1.43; 23.3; 28.2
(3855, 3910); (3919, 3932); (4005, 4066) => 2.44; 24.1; 27.6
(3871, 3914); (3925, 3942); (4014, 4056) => 6.76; 23.6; 27.7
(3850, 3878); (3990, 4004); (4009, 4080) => -0.28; 25.9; 27.6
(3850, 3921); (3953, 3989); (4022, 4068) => 6.86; 24.6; 27.5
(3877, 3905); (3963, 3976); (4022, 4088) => 5.60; 22.8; 27.5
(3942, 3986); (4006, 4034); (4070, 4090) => -3.52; 21.8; 27.7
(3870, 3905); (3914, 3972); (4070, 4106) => 9.99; 23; 26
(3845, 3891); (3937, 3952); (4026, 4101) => 1.40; 24.9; 27.2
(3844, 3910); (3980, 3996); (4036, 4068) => -0.11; 24.7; 27.6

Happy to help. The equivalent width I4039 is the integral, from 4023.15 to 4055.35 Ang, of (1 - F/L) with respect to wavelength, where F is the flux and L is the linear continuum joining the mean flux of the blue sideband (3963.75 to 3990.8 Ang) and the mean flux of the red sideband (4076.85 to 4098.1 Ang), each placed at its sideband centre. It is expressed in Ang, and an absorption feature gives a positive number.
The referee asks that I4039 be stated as -4.0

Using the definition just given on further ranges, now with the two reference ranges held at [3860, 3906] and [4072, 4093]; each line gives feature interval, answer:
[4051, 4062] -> -0.2 Ang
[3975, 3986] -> 0.2 Ang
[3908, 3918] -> -0.7 Ang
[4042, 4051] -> 0.0 Ang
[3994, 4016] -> -1.1 Ang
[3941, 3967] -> 2.1 Ang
